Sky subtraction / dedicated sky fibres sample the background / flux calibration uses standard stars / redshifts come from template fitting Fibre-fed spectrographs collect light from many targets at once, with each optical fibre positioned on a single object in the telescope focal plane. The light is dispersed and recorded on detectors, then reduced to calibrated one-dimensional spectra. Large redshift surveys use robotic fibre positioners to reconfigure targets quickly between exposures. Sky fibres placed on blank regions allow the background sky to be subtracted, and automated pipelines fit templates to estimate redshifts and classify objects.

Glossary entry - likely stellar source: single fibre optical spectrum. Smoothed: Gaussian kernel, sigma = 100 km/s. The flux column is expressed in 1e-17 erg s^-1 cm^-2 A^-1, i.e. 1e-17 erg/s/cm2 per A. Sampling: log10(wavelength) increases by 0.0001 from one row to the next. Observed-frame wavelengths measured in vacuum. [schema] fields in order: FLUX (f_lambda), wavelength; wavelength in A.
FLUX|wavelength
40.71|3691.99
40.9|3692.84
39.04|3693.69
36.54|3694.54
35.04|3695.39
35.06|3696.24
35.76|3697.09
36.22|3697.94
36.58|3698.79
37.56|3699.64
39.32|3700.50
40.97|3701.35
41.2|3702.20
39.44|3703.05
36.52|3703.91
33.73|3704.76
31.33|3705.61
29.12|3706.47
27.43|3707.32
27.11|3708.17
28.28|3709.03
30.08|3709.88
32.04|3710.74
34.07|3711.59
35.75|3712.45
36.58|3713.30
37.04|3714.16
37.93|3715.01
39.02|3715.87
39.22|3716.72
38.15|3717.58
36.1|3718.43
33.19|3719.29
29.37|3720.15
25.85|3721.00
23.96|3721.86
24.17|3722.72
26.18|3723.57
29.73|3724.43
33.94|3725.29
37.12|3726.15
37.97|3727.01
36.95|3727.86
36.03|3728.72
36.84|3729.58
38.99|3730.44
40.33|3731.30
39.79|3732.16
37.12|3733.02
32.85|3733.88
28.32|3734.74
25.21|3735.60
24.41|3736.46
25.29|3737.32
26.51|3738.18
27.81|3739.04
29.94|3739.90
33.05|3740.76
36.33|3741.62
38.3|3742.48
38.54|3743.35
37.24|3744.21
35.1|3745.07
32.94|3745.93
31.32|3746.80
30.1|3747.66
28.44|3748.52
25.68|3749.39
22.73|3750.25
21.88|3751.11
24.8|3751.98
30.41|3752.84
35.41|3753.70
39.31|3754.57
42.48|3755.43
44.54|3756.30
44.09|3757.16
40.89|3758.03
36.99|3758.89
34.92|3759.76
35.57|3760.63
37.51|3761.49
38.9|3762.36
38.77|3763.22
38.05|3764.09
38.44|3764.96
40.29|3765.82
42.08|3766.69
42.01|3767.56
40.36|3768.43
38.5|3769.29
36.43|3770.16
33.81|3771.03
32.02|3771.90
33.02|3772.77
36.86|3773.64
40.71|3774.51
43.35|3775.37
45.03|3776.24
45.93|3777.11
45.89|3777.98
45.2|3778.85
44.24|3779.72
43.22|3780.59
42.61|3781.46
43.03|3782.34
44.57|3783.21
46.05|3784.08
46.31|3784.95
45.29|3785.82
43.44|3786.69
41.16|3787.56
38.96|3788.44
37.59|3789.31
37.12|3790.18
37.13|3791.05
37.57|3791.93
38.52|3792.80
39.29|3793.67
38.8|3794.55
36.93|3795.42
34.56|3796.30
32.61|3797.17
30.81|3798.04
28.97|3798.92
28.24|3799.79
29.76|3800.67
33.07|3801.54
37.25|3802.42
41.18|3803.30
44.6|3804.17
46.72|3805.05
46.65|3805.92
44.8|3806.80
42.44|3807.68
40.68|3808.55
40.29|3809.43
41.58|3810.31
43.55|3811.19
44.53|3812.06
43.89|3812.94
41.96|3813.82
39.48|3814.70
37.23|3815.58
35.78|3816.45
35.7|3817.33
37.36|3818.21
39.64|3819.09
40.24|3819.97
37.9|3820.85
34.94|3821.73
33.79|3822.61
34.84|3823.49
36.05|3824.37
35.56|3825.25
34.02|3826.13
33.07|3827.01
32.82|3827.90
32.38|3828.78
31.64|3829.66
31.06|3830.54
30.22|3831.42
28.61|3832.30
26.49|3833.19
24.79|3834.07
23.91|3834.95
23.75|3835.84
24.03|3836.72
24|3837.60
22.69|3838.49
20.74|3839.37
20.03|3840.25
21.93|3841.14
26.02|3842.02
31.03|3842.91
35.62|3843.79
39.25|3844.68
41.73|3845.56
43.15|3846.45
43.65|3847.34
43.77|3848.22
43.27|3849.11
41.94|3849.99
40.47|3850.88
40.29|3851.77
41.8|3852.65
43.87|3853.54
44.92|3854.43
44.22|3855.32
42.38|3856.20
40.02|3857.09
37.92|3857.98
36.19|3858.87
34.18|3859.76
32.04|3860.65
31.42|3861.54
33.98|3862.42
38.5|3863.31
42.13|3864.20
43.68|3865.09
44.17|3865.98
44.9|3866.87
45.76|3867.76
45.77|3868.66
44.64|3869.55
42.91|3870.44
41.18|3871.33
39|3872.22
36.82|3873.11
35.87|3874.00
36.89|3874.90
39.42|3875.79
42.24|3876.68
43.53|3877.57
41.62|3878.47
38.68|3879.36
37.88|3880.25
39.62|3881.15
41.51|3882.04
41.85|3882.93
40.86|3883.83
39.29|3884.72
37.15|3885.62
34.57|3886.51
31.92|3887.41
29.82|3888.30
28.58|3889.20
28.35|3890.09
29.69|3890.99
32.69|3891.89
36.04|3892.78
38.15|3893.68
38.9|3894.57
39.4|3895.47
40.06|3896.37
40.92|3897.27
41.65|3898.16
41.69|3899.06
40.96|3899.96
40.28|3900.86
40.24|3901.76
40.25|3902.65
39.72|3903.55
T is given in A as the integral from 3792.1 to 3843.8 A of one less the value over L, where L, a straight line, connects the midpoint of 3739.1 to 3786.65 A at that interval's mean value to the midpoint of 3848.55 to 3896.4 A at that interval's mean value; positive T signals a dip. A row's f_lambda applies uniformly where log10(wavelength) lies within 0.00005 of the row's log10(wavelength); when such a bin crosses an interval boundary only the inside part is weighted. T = 5.3 A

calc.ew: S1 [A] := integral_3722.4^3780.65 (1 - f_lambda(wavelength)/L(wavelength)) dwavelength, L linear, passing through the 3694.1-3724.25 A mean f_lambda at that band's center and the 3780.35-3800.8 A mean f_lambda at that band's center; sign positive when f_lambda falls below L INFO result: 1.3 A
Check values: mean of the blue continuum 33.9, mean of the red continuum 38.5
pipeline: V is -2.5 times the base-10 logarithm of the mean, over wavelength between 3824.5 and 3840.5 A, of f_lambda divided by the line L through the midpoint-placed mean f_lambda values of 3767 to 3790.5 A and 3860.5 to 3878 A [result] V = 0.41 mag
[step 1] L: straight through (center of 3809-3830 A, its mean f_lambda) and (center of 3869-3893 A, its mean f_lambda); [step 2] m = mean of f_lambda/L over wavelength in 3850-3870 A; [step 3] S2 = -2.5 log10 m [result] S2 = -0.09 mag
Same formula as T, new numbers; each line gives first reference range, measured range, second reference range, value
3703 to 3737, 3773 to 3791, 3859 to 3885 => -3.4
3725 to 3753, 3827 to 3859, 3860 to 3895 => 2.5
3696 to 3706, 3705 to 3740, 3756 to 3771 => 5.0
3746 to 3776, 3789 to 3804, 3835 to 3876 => 0.4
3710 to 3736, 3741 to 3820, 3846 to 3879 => -3.3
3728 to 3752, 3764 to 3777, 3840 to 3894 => -2.2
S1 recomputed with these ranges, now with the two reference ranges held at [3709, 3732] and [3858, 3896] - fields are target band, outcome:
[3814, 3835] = 1.61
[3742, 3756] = 1.00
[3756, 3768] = -1.47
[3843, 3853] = -0.97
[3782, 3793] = -1.70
